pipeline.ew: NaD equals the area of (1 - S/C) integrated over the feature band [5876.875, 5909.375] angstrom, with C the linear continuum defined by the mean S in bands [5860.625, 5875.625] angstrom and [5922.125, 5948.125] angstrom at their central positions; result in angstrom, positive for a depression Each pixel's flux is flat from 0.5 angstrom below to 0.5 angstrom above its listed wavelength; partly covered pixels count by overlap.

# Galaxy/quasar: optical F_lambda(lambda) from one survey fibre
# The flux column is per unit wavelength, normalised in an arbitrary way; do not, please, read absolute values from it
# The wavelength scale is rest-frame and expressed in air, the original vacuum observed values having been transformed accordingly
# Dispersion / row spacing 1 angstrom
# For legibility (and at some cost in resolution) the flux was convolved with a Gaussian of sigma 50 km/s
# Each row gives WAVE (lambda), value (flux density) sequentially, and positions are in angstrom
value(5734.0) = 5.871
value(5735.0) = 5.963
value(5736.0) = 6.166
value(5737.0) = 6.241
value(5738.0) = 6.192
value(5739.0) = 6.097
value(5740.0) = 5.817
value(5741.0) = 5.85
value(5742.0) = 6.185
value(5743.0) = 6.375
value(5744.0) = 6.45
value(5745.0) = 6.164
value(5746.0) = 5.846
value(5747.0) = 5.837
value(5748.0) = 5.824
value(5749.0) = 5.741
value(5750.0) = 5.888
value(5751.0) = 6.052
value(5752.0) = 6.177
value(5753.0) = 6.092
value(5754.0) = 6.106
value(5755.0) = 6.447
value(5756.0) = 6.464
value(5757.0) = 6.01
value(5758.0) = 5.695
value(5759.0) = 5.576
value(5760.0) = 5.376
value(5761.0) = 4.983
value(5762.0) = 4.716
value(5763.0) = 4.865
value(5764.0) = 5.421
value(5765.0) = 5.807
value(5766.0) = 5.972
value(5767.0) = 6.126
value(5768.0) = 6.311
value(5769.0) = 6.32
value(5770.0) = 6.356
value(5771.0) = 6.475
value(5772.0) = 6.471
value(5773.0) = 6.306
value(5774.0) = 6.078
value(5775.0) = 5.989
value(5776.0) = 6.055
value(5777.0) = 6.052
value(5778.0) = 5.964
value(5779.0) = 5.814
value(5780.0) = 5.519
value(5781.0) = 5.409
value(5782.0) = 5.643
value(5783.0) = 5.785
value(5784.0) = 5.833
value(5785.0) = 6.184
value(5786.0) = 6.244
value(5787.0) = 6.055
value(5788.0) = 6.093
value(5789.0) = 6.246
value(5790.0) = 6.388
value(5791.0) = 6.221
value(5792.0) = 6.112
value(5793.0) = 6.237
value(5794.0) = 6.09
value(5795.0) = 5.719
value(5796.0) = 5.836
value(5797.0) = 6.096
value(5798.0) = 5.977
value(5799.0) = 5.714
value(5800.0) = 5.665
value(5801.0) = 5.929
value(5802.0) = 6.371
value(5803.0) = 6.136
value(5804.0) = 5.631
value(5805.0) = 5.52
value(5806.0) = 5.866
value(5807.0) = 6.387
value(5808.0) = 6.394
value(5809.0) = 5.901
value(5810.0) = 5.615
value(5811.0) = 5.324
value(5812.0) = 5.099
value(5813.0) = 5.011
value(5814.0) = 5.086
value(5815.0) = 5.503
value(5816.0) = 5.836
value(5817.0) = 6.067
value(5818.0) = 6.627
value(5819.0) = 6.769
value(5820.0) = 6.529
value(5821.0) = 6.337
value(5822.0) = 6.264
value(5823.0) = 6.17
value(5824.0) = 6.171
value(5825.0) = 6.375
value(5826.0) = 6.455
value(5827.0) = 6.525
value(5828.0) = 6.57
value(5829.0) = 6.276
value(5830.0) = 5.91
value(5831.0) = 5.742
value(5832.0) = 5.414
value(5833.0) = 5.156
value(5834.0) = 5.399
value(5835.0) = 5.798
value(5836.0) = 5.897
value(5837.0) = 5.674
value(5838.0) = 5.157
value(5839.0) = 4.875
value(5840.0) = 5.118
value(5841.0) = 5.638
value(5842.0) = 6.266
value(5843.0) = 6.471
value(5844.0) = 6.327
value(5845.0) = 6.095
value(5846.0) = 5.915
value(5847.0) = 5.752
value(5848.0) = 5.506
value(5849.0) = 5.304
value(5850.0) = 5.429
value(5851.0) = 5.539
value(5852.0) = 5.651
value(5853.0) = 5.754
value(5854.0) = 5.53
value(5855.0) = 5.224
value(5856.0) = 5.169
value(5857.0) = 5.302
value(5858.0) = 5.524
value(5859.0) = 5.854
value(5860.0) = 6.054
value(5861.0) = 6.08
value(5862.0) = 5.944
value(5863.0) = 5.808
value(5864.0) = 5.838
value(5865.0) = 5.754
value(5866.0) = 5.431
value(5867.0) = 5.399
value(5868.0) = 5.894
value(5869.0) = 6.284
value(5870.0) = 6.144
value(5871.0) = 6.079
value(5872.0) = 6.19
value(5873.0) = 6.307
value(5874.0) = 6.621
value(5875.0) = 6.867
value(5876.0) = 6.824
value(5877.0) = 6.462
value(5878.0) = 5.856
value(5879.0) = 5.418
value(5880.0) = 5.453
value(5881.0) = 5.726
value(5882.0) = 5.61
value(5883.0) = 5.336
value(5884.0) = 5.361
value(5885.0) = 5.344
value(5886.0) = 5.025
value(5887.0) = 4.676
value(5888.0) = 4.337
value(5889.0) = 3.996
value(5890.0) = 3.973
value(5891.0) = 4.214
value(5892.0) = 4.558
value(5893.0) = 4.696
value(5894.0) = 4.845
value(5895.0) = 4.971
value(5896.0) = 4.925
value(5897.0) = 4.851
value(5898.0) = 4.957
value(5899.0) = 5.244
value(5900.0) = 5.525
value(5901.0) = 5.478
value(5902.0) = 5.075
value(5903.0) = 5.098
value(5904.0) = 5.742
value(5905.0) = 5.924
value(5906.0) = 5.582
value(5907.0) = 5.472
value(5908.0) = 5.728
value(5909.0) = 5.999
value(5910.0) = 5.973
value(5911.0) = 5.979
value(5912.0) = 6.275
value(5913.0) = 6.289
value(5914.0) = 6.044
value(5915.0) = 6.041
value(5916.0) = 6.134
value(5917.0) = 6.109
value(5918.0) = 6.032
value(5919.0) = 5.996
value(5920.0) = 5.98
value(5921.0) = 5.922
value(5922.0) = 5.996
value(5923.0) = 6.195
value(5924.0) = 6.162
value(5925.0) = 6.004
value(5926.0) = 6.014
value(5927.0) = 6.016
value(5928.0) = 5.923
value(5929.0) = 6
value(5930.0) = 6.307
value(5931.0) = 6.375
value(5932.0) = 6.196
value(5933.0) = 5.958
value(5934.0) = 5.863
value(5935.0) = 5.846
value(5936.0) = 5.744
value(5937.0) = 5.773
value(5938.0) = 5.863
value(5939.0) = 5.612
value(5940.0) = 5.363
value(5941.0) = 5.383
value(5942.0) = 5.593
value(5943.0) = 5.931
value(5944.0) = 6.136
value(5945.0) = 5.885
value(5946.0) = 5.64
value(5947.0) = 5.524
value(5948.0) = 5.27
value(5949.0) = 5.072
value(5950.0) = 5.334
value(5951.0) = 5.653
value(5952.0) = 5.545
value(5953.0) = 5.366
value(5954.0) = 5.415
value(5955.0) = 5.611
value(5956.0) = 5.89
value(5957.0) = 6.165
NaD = 4.4 angstrom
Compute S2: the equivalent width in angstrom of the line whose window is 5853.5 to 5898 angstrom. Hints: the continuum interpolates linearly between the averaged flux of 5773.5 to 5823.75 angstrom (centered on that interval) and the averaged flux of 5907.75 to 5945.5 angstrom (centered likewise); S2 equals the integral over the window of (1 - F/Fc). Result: 3.5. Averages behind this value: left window 5.95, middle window 5.49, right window 5.97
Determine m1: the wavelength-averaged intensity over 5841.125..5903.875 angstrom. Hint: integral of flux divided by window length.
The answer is 5.54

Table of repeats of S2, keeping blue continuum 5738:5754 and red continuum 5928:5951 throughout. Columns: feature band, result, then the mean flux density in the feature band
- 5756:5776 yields 0.50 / 5.86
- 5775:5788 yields 0.20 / 5.89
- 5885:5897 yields 2.51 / 4.61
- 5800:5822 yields 0.14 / 5.9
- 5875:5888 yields 0.56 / 5.59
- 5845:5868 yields 0.92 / 5.64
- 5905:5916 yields -0.28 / 5.95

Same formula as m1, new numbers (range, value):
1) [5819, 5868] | 5.81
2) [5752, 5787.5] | 5.9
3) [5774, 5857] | 5.87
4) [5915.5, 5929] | 6.04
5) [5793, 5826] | 5.95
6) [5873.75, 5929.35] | 5.58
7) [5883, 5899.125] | 4.76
